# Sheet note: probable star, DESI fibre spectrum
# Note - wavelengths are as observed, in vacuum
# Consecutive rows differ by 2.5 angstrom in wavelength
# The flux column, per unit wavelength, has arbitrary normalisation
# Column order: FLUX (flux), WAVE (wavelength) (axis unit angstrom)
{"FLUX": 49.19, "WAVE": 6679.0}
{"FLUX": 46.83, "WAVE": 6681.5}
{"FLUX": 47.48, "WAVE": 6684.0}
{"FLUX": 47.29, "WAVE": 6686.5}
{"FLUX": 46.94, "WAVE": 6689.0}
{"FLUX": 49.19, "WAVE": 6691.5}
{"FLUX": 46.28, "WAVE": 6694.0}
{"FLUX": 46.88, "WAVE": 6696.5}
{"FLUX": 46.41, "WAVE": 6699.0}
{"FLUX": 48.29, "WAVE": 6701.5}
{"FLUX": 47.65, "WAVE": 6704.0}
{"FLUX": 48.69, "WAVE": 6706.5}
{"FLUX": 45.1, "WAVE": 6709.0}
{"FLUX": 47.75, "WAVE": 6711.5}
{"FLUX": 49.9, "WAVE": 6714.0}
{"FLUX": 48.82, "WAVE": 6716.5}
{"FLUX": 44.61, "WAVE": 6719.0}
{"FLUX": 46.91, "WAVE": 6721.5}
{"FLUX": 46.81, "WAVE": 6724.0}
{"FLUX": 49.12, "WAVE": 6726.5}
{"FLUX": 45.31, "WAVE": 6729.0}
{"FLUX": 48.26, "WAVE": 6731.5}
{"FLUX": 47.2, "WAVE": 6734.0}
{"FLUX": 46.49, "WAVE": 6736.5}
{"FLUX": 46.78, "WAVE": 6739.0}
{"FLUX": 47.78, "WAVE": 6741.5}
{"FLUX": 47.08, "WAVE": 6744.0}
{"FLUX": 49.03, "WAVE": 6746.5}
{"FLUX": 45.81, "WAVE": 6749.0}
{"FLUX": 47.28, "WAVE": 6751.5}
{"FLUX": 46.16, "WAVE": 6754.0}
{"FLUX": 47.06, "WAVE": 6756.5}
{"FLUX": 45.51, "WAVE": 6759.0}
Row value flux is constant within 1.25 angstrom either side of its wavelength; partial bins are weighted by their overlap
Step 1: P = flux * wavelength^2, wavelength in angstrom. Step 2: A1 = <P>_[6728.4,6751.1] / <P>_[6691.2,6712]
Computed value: 1.01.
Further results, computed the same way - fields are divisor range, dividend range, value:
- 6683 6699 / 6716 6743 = 1.01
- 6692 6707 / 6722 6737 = 1.01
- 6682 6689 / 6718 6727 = 1.00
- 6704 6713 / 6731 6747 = 1.01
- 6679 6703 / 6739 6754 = 1.01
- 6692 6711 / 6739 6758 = 1.01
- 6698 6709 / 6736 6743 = 1.00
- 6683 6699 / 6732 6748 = 1.02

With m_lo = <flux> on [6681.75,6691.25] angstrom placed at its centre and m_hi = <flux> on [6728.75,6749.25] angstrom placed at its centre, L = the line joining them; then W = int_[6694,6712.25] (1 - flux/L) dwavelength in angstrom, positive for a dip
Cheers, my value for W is 0.1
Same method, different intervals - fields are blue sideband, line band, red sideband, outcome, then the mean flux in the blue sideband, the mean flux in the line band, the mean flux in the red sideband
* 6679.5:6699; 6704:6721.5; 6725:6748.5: -0.04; 47.3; 47.5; 47.4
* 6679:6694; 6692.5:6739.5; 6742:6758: 0.10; 47.6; 47.2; 47.1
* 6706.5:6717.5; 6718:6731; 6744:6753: 0.28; 48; 46.7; 47.3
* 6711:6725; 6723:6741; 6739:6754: 0.07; 47.5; 47.2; 47.2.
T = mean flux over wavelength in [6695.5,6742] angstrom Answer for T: 47.3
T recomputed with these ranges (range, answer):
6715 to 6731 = 47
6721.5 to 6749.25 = 47.3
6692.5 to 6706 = 47.2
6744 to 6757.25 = 47.1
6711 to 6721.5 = 47.7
